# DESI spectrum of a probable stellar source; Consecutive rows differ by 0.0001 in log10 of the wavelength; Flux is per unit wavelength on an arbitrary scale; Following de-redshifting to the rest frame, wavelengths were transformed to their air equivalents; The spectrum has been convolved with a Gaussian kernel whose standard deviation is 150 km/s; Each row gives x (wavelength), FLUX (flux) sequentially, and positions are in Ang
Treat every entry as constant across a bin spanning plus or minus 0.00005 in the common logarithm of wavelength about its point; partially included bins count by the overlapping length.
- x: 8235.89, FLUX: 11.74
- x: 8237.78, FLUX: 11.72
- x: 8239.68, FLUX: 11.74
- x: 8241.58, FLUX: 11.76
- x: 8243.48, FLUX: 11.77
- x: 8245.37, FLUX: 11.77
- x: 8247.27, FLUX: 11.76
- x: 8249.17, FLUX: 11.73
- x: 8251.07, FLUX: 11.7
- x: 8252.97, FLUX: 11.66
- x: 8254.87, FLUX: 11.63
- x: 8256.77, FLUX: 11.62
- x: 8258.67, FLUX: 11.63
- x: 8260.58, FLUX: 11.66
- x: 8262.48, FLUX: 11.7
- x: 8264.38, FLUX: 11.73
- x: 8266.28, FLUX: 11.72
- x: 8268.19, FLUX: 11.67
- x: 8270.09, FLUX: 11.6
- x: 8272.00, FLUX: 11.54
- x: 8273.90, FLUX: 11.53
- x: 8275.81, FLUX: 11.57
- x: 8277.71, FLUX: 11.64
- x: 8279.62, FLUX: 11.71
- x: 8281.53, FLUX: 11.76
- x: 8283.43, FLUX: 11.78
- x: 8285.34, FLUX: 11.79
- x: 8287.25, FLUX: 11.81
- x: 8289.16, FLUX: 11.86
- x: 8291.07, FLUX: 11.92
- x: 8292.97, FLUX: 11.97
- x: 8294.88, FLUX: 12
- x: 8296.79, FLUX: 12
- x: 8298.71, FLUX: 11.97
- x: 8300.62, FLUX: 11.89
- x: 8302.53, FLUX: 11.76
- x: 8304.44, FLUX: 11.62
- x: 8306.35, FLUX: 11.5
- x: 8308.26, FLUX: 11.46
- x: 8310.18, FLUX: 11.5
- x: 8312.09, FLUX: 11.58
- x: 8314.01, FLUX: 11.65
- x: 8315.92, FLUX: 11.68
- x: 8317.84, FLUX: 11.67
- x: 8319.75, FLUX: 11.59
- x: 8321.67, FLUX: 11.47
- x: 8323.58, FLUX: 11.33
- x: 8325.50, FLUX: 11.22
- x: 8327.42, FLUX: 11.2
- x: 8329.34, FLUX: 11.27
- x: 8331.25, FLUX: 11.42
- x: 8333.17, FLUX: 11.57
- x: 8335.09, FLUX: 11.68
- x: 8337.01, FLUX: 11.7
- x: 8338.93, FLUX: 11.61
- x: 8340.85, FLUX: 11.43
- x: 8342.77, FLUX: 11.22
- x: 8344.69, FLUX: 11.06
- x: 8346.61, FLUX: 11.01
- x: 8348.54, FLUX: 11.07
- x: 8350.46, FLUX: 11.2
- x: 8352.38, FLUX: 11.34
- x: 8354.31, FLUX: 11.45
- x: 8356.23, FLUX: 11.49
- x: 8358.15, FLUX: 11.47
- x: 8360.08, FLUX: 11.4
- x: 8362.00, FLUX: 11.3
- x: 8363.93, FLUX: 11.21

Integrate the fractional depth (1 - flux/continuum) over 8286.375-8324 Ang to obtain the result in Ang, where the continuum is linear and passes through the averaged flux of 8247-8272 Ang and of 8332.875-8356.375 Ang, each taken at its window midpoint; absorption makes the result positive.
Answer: -0.7 Ang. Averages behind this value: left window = 11.7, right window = 11.4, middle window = 11.7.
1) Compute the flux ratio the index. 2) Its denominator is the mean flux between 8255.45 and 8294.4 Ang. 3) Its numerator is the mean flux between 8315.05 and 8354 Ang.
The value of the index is 1.0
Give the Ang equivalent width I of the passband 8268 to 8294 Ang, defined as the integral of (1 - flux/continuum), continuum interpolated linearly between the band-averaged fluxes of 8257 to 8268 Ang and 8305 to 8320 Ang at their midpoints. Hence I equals -0.2 Ang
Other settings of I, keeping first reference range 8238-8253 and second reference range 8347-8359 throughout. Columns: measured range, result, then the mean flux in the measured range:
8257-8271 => 0.00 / 11.7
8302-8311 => -0.05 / 11.6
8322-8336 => 0.03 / 11.4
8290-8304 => -0.46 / 11.9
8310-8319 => -0.12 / 11.6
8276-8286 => -0.10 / 11.7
